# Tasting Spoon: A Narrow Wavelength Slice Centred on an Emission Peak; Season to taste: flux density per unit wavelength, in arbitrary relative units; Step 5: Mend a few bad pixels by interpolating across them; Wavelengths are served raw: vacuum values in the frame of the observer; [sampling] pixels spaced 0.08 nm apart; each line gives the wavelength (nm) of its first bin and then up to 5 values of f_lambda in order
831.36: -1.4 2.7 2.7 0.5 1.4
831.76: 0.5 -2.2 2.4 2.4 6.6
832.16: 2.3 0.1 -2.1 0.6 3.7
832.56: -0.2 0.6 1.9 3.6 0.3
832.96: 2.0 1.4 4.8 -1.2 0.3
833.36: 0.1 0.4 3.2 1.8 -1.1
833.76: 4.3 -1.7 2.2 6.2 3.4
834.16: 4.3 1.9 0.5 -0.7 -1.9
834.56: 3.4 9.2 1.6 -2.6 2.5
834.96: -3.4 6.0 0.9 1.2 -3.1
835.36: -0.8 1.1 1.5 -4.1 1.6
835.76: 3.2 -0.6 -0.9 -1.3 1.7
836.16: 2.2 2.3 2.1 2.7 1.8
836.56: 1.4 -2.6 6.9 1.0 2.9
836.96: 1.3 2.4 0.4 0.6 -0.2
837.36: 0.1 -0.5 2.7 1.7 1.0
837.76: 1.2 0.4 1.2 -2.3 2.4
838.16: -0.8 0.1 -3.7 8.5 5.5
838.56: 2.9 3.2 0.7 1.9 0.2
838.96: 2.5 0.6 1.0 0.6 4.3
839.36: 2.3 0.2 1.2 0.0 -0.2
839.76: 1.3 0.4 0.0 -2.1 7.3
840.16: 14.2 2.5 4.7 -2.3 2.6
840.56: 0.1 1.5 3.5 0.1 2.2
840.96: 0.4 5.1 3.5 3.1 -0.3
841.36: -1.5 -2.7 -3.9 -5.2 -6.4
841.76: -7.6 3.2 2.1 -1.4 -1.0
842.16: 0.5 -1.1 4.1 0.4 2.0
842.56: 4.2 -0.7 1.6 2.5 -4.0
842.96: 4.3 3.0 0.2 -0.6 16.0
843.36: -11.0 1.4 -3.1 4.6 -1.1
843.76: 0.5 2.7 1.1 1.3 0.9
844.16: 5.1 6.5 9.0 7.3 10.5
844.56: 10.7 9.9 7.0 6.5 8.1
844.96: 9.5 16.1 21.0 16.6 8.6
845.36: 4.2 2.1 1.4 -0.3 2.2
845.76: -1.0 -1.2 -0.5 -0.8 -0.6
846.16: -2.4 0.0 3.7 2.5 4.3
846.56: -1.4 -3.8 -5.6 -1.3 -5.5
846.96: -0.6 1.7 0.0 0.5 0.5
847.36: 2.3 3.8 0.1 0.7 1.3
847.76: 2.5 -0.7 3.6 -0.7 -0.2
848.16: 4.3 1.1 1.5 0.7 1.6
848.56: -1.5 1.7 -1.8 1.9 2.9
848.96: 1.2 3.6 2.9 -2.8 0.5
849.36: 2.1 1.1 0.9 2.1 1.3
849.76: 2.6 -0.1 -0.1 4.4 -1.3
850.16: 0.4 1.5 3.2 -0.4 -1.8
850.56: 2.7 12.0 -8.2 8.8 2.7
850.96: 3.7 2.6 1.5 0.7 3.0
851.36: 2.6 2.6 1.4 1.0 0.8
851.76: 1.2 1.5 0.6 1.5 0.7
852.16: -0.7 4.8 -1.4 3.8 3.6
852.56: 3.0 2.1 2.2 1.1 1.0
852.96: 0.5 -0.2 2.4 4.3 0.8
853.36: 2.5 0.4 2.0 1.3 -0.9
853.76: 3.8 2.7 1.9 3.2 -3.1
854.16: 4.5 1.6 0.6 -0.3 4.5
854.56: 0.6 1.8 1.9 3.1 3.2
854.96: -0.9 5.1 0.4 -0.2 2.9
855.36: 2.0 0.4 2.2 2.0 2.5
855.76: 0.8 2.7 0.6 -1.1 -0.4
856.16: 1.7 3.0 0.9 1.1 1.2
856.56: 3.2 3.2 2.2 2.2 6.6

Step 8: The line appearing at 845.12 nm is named [O II] 3727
